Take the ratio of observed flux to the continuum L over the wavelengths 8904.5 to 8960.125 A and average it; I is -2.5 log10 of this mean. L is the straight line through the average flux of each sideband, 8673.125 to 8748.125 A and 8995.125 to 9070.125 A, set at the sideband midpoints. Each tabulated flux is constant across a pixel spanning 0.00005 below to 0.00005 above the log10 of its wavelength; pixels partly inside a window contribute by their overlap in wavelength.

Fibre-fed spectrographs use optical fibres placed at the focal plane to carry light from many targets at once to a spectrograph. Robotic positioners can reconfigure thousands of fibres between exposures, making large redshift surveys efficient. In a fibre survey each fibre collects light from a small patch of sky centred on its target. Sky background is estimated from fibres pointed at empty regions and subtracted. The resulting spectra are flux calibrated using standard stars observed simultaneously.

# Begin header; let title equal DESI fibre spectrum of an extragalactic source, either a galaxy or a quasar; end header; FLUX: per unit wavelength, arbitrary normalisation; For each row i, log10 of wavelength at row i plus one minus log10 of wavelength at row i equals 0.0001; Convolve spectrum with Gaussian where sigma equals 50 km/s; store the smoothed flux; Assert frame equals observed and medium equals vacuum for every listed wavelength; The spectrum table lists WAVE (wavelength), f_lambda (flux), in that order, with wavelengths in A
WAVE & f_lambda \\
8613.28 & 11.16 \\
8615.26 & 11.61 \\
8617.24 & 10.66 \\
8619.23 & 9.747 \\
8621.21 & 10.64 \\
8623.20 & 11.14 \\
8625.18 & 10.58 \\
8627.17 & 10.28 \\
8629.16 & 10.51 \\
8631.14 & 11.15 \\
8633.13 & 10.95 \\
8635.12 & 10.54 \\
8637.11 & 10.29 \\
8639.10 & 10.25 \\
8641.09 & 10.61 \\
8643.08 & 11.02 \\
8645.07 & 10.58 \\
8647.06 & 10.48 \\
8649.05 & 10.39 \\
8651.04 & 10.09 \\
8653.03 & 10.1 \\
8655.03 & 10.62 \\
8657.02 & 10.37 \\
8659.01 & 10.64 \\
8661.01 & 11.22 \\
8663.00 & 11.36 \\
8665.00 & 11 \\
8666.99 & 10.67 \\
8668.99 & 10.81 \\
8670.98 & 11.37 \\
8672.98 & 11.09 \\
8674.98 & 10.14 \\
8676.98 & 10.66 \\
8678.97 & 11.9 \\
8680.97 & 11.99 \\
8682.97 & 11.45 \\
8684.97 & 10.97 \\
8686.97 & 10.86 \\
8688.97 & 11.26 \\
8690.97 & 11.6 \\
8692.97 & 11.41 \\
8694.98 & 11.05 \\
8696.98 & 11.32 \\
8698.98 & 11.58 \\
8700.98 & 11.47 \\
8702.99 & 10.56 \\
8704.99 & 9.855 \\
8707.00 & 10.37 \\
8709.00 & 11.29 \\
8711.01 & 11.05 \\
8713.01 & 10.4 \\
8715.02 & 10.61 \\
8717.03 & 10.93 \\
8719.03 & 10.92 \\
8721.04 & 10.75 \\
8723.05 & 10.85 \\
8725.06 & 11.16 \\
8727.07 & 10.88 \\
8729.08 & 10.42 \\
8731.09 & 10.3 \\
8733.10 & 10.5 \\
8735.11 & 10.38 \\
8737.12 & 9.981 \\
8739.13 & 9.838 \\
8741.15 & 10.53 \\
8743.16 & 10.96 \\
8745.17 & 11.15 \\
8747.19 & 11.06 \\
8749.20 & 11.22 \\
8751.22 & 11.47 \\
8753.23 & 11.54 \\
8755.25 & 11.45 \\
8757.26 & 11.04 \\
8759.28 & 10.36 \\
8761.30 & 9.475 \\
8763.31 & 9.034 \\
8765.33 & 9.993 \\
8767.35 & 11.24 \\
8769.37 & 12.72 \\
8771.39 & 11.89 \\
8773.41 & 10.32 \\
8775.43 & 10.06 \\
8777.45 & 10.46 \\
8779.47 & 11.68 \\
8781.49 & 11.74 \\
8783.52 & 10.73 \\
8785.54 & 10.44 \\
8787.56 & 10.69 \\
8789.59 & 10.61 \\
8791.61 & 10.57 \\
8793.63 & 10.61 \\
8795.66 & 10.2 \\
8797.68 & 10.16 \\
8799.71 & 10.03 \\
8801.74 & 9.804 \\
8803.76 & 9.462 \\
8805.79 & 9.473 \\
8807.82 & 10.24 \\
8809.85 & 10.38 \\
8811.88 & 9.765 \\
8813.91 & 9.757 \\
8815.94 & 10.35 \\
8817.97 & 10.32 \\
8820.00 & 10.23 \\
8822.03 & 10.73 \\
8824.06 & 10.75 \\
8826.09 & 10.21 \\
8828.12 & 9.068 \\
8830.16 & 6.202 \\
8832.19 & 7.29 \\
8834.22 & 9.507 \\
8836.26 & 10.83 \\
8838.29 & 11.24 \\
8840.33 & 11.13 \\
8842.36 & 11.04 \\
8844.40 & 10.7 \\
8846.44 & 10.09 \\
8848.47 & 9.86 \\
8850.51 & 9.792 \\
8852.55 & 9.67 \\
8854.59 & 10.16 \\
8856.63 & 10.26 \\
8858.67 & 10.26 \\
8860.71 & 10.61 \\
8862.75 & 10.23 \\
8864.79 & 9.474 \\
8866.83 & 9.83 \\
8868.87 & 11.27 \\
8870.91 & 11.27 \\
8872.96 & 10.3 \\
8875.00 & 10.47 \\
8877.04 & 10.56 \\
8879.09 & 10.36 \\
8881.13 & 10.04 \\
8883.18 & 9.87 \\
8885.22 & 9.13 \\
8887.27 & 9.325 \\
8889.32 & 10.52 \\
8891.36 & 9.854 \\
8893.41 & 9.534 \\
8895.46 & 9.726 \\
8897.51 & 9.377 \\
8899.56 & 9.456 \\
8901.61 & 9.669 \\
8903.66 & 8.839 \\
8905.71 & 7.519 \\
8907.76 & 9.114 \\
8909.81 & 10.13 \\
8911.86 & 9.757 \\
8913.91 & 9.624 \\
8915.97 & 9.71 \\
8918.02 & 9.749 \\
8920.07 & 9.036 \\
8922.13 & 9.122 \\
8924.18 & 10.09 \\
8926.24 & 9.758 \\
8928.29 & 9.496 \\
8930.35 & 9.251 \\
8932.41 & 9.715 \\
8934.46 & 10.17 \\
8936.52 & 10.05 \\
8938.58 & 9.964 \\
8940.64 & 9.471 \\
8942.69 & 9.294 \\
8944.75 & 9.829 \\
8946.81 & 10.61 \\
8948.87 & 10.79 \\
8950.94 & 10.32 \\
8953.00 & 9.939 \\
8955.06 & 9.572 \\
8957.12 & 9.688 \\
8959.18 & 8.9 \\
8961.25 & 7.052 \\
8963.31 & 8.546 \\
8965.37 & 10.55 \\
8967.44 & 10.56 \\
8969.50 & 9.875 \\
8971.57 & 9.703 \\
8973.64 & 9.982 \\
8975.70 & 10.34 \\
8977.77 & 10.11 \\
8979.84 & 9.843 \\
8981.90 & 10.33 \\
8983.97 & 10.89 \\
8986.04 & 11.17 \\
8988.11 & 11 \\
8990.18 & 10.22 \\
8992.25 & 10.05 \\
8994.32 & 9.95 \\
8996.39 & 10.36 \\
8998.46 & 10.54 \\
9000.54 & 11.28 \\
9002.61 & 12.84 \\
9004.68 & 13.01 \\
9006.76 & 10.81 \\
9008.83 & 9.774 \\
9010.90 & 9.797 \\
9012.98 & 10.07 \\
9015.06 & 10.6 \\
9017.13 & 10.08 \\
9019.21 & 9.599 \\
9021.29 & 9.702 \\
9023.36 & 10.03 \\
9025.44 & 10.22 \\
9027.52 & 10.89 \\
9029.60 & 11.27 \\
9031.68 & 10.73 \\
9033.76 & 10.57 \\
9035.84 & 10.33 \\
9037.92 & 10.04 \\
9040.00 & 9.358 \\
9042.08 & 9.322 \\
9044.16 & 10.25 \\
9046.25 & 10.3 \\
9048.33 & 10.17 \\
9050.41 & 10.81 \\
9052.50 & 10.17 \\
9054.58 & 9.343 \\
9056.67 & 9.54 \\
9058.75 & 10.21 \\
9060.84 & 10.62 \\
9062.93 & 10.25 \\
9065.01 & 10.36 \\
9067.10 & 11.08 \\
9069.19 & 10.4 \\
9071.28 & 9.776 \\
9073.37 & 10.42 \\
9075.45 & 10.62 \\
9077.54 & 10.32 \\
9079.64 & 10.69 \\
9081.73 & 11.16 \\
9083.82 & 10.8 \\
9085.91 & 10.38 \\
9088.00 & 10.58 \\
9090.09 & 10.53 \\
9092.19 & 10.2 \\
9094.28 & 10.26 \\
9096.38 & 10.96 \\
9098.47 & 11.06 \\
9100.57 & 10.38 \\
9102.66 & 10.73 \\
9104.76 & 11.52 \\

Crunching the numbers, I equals 0.10 mag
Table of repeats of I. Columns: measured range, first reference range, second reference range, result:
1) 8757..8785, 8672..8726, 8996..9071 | 0.01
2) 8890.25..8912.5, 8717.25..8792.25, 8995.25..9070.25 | 0.13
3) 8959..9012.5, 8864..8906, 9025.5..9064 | -0.02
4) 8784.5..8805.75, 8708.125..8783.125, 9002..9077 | 0.05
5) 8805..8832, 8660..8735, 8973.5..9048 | 0.11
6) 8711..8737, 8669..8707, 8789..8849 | 0.01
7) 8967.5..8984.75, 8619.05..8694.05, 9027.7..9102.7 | 0.04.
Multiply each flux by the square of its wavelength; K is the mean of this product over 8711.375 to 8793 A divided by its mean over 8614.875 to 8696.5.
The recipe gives 1.02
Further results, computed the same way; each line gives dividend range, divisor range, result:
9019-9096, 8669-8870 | 1.04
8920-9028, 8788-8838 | 1.06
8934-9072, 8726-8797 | 1.00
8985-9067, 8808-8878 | 1.07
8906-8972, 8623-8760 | 0.94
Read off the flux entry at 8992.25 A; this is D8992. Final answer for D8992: 10.05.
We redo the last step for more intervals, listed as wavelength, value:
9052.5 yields 10.17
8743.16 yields 10.96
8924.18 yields 10.09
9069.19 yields 10.4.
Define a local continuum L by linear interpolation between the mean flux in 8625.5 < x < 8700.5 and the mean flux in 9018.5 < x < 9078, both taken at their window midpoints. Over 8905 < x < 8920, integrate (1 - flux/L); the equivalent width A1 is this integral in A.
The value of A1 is 1.5 A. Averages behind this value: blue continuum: 10.9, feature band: 9.39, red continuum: 10.2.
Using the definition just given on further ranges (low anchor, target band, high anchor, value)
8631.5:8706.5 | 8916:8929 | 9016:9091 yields 1.17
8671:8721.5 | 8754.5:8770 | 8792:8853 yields -0.19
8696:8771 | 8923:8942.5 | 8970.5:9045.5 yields 1.43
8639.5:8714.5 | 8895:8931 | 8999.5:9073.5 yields 3.94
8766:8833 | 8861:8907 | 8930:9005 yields 1.55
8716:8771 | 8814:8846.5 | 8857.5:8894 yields 1.26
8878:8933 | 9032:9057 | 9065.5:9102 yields 0.70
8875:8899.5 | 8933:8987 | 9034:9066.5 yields 0.33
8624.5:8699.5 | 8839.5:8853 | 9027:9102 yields 0.39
